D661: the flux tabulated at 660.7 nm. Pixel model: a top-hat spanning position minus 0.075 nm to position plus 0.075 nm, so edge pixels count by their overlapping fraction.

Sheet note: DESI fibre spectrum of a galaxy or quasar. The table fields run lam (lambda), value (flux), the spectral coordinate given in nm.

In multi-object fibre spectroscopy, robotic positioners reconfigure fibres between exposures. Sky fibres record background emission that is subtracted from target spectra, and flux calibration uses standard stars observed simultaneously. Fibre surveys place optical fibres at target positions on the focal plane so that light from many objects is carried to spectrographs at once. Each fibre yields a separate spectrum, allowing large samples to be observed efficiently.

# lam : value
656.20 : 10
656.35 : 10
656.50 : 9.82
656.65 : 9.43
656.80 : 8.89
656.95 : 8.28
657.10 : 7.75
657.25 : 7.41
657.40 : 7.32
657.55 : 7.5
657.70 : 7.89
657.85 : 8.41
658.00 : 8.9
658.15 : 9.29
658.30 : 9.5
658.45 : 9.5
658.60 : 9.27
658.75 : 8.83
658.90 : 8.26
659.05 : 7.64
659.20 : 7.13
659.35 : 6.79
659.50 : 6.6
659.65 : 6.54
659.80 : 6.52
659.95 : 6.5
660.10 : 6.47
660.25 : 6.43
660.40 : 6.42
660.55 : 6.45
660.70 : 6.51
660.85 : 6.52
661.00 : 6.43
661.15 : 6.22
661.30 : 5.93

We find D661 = 6.51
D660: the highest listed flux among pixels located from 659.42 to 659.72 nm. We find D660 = 6.6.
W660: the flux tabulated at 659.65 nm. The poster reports 6.54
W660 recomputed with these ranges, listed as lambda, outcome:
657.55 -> 7.5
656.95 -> 8.28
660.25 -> 6.43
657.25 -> 7.41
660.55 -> 6.45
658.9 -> 8.26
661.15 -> 6.22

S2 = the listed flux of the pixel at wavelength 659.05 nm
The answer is 7.64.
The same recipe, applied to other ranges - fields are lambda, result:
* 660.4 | 6.42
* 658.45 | 9.5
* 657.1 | 7.75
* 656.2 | 10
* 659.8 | 6.52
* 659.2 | 7.13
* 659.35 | 6.79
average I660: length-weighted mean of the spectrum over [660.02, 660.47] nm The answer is 6.44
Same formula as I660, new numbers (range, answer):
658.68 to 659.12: 8.24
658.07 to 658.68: 9.38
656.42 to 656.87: 9.39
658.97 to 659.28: 7.39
